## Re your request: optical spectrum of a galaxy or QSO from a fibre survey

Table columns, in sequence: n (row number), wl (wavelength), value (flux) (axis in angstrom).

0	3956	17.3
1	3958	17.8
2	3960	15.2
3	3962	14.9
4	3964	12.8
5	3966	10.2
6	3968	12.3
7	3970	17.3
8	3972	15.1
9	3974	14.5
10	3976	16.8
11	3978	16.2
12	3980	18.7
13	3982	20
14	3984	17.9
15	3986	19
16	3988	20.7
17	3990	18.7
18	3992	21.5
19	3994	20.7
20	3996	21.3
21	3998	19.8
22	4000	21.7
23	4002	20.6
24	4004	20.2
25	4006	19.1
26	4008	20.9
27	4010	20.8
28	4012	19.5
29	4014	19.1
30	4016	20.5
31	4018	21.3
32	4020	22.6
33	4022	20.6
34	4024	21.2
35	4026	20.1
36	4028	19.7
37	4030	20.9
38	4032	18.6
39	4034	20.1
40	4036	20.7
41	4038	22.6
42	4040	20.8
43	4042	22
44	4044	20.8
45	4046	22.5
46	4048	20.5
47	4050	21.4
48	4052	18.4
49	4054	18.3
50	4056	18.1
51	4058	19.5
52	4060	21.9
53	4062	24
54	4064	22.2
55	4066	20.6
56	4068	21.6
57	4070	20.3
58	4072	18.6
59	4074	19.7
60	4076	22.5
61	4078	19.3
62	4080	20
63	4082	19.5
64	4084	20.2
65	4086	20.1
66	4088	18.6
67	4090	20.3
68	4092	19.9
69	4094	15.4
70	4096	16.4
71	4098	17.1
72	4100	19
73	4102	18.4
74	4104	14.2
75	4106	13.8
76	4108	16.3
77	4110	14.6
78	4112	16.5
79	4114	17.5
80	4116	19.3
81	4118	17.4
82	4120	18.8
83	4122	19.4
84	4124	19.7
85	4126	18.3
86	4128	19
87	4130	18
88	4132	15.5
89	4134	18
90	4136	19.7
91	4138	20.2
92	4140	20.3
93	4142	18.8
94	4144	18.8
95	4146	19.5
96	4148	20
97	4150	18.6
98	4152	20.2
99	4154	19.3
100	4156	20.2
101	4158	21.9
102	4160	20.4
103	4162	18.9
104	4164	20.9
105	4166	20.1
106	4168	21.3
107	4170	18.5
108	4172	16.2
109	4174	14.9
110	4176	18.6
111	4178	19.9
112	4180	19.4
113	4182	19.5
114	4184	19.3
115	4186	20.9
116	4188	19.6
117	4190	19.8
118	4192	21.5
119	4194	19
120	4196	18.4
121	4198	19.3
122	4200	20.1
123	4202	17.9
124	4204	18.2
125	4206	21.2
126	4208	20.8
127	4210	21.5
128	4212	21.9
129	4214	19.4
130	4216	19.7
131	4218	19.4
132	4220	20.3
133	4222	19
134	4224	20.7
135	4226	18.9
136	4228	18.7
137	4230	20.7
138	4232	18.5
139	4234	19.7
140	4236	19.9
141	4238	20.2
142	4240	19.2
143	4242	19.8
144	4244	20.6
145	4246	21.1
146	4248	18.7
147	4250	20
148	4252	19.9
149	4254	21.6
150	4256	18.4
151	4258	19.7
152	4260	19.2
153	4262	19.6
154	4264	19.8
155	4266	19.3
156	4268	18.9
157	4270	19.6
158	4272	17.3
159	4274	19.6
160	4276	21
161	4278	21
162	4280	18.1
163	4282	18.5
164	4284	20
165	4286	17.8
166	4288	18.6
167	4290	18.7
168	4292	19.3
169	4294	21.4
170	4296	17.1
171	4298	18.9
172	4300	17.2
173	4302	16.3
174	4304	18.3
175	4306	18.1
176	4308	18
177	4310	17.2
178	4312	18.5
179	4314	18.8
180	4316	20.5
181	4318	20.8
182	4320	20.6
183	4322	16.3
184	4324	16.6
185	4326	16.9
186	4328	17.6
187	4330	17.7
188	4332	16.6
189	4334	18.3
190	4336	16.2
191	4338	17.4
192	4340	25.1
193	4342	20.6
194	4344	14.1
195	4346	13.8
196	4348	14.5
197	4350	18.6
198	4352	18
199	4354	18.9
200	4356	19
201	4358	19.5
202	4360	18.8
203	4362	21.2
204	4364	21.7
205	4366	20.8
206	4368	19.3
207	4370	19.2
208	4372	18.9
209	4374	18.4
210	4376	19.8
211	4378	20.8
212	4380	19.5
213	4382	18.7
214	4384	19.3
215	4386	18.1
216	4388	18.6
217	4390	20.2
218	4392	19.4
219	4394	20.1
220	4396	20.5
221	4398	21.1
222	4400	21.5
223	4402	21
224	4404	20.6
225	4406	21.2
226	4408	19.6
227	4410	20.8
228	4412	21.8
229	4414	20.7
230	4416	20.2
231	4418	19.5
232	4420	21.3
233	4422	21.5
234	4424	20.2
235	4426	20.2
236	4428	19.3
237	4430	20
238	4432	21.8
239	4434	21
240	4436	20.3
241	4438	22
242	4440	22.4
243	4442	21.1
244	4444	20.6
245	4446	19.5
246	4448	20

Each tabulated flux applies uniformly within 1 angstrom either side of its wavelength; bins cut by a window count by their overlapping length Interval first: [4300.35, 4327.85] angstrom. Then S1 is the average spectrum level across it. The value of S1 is 18.2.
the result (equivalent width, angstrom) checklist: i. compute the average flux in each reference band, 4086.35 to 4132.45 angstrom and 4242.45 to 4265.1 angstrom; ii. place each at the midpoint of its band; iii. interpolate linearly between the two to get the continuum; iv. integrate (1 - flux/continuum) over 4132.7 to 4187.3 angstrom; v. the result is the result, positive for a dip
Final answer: -3.0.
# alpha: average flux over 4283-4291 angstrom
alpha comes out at 18.8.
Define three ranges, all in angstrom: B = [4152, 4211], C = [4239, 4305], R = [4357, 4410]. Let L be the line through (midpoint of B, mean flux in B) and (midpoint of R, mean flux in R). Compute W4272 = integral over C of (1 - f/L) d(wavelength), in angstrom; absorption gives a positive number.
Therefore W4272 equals 1.7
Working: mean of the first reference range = 19.6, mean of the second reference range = 19.9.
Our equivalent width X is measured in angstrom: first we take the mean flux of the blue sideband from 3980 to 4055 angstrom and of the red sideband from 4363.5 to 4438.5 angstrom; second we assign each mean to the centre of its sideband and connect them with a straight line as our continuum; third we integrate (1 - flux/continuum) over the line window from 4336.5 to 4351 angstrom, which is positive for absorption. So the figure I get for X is 1.8 angstrom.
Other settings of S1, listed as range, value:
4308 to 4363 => 18.2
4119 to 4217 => 19.4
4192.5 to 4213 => 19.9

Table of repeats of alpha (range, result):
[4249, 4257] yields 20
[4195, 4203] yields 18.9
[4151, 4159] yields 20.4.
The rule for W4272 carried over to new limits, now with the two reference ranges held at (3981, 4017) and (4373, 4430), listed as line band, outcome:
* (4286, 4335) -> 4.6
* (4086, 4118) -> 4.6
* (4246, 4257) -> 0.2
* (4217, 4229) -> 0.4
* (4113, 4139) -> 2.1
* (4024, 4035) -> 0.1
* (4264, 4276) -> 0.6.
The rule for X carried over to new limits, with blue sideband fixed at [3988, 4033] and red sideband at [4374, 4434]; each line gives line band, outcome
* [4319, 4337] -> 2.5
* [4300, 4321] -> 1.7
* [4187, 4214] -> 0.6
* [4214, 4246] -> 0.9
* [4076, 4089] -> 0.4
